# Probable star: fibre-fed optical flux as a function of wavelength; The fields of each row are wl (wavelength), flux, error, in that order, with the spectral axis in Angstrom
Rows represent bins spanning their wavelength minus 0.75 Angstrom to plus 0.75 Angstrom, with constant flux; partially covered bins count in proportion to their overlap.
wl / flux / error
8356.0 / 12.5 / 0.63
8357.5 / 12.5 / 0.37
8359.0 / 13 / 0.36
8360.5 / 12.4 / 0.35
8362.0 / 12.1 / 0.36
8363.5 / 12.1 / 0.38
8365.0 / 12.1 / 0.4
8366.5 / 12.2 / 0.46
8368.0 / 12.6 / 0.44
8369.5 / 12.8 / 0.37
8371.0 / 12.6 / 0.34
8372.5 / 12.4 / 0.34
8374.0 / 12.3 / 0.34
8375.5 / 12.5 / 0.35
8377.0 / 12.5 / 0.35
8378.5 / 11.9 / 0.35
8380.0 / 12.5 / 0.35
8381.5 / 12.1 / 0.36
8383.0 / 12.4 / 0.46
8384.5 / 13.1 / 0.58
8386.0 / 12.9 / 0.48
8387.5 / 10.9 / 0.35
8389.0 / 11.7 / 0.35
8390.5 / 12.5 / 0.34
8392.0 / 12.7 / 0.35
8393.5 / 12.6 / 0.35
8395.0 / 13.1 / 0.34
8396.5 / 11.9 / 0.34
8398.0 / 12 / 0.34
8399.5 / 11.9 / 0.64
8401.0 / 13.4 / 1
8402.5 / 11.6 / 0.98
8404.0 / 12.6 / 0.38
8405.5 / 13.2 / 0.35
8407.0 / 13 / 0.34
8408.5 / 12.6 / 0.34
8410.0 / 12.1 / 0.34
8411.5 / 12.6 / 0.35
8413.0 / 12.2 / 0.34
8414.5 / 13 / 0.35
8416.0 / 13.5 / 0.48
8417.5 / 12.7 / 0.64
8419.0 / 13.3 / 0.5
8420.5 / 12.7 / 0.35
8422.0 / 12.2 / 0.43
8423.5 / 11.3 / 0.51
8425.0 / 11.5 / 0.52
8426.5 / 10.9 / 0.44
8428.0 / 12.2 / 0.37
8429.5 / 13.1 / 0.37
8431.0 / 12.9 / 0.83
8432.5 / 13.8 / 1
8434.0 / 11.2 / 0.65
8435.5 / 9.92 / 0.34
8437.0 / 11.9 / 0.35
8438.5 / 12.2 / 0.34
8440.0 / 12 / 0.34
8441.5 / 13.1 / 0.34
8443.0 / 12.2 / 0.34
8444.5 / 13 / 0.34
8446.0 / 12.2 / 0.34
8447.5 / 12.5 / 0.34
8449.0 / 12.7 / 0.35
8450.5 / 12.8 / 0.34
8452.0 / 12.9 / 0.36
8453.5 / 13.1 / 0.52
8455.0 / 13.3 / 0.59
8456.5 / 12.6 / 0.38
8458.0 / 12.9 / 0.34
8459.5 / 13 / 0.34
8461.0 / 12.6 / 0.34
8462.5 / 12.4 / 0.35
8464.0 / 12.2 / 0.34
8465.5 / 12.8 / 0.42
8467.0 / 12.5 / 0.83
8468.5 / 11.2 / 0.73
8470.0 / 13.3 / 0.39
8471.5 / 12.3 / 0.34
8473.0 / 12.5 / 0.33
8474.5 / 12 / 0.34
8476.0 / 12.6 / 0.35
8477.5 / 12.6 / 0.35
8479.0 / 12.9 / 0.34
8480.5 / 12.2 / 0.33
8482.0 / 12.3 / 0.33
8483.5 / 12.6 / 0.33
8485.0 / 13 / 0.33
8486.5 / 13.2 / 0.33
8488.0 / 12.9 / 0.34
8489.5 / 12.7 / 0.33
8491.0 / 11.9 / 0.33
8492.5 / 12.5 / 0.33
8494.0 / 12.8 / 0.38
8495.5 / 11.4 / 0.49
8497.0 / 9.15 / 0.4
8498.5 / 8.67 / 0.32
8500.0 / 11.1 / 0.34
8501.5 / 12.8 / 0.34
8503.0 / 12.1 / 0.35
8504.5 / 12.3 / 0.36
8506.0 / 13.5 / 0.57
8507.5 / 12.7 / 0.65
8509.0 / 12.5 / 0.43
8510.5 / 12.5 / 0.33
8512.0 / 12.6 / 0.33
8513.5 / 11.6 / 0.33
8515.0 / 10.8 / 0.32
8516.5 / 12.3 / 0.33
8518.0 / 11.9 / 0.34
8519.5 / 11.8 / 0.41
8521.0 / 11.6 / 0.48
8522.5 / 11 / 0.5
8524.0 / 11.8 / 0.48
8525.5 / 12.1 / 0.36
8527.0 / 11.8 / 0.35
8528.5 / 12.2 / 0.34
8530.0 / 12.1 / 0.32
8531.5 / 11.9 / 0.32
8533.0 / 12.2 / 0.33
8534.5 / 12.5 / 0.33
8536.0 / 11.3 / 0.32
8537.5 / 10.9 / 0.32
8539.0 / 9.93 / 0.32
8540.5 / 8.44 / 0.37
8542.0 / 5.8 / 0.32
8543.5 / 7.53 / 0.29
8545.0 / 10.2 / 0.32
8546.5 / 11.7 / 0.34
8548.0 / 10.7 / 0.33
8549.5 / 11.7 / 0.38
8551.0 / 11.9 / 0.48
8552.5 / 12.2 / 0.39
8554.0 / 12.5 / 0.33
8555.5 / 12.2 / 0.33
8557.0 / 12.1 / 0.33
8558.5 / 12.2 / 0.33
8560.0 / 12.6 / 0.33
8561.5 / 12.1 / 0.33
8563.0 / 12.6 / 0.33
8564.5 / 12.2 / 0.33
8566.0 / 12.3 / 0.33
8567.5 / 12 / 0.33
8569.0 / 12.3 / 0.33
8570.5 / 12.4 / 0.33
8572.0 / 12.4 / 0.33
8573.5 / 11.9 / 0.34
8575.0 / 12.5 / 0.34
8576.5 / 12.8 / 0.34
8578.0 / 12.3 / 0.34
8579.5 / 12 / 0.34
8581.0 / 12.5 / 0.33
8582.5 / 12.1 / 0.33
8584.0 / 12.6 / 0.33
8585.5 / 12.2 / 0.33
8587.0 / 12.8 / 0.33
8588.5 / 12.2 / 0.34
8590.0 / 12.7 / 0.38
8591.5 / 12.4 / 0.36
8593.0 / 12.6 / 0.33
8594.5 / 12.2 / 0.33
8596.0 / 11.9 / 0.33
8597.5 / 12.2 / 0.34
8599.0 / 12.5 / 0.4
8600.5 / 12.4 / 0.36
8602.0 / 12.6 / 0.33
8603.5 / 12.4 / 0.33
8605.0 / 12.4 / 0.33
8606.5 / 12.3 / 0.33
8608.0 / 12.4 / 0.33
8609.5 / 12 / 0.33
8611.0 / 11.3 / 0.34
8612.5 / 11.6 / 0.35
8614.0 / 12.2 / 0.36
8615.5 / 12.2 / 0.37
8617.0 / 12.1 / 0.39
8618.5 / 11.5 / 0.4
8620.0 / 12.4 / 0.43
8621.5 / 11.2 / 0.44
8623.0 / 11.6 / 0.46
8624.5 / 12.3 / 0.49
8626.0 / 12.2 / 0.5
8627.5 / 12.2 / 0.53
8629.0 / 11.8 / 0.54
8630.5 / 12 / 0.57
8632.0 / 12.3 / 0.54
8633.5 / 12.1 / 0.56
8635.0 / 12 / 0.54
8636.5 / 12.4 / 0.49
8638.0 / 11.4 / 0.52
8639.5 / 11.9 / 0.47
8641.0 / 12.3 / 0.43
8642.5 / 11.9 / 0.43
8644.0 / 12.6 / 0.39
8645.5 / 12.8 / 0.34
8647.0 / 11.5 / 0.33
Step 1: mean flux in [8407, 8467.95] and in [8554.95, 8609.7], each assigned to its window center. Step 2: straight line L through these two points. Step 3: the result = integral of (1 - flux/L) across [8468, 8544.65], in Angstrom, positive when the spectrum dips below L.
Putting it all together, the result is 4.2 Angstrom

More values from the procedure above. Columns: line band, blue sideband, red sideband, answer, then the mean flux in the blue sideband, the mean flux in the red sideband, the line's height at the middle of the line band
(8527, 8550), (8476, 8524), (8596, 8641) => 2.7 Angstrom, 12.1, 12.1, 12.1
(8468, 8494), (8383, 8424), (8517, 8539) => -1.1 Angstrom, 12.5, 11.7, 12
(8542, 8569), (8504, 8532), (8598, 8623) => 1.2 Angstrom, 12.1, 12.1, 12.1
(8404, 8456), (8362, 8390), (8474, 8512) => -0.9 Angstrom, 12.3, 12.2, 12.3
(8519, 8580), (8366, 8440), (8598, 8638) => 3.0 Angstrom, 12.4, 12.1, 12.2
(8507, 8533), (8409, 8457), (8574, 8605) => 1.0 Angstrom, 12.4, 12.4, 12.4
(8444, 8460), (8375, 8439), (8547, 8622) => -0.7 Angstrom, 12.3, 12.2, 12.3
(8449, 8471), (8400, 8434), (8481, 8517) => -0.7 Angstrom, 12.5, 12.1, 12.3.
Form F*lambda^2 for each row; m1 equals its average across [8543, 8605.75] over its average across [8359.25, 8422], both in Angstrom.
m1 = 1.0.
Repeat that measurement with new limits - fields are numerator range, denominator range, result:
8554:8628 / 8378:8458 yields 1.03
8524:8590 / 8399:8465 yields 0.97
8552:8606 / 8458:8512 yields 1.03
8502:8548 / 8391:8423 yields 0.93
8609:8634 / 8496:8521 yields 1.04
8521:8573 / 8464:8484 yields 0.94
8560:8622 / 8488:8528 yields 1.05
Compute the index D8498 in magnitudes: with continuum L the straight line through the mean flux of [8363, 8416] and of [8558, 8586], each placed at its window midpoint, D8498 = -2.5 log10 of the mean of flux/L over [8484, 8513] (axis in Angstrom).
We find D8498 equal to 0.022 mag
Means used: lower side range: 12.4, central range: 12.1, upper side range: 12.3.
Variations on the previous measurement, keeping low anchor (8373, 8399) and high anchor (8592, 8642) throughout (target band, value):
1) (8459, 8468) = -0.025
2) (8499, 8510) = -0.012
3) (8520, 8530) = 0.037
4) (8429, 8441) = 0.013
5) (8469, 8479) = -0.027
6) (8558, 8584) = -0.016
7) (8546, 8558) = 0.024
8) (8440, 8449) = -0.026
